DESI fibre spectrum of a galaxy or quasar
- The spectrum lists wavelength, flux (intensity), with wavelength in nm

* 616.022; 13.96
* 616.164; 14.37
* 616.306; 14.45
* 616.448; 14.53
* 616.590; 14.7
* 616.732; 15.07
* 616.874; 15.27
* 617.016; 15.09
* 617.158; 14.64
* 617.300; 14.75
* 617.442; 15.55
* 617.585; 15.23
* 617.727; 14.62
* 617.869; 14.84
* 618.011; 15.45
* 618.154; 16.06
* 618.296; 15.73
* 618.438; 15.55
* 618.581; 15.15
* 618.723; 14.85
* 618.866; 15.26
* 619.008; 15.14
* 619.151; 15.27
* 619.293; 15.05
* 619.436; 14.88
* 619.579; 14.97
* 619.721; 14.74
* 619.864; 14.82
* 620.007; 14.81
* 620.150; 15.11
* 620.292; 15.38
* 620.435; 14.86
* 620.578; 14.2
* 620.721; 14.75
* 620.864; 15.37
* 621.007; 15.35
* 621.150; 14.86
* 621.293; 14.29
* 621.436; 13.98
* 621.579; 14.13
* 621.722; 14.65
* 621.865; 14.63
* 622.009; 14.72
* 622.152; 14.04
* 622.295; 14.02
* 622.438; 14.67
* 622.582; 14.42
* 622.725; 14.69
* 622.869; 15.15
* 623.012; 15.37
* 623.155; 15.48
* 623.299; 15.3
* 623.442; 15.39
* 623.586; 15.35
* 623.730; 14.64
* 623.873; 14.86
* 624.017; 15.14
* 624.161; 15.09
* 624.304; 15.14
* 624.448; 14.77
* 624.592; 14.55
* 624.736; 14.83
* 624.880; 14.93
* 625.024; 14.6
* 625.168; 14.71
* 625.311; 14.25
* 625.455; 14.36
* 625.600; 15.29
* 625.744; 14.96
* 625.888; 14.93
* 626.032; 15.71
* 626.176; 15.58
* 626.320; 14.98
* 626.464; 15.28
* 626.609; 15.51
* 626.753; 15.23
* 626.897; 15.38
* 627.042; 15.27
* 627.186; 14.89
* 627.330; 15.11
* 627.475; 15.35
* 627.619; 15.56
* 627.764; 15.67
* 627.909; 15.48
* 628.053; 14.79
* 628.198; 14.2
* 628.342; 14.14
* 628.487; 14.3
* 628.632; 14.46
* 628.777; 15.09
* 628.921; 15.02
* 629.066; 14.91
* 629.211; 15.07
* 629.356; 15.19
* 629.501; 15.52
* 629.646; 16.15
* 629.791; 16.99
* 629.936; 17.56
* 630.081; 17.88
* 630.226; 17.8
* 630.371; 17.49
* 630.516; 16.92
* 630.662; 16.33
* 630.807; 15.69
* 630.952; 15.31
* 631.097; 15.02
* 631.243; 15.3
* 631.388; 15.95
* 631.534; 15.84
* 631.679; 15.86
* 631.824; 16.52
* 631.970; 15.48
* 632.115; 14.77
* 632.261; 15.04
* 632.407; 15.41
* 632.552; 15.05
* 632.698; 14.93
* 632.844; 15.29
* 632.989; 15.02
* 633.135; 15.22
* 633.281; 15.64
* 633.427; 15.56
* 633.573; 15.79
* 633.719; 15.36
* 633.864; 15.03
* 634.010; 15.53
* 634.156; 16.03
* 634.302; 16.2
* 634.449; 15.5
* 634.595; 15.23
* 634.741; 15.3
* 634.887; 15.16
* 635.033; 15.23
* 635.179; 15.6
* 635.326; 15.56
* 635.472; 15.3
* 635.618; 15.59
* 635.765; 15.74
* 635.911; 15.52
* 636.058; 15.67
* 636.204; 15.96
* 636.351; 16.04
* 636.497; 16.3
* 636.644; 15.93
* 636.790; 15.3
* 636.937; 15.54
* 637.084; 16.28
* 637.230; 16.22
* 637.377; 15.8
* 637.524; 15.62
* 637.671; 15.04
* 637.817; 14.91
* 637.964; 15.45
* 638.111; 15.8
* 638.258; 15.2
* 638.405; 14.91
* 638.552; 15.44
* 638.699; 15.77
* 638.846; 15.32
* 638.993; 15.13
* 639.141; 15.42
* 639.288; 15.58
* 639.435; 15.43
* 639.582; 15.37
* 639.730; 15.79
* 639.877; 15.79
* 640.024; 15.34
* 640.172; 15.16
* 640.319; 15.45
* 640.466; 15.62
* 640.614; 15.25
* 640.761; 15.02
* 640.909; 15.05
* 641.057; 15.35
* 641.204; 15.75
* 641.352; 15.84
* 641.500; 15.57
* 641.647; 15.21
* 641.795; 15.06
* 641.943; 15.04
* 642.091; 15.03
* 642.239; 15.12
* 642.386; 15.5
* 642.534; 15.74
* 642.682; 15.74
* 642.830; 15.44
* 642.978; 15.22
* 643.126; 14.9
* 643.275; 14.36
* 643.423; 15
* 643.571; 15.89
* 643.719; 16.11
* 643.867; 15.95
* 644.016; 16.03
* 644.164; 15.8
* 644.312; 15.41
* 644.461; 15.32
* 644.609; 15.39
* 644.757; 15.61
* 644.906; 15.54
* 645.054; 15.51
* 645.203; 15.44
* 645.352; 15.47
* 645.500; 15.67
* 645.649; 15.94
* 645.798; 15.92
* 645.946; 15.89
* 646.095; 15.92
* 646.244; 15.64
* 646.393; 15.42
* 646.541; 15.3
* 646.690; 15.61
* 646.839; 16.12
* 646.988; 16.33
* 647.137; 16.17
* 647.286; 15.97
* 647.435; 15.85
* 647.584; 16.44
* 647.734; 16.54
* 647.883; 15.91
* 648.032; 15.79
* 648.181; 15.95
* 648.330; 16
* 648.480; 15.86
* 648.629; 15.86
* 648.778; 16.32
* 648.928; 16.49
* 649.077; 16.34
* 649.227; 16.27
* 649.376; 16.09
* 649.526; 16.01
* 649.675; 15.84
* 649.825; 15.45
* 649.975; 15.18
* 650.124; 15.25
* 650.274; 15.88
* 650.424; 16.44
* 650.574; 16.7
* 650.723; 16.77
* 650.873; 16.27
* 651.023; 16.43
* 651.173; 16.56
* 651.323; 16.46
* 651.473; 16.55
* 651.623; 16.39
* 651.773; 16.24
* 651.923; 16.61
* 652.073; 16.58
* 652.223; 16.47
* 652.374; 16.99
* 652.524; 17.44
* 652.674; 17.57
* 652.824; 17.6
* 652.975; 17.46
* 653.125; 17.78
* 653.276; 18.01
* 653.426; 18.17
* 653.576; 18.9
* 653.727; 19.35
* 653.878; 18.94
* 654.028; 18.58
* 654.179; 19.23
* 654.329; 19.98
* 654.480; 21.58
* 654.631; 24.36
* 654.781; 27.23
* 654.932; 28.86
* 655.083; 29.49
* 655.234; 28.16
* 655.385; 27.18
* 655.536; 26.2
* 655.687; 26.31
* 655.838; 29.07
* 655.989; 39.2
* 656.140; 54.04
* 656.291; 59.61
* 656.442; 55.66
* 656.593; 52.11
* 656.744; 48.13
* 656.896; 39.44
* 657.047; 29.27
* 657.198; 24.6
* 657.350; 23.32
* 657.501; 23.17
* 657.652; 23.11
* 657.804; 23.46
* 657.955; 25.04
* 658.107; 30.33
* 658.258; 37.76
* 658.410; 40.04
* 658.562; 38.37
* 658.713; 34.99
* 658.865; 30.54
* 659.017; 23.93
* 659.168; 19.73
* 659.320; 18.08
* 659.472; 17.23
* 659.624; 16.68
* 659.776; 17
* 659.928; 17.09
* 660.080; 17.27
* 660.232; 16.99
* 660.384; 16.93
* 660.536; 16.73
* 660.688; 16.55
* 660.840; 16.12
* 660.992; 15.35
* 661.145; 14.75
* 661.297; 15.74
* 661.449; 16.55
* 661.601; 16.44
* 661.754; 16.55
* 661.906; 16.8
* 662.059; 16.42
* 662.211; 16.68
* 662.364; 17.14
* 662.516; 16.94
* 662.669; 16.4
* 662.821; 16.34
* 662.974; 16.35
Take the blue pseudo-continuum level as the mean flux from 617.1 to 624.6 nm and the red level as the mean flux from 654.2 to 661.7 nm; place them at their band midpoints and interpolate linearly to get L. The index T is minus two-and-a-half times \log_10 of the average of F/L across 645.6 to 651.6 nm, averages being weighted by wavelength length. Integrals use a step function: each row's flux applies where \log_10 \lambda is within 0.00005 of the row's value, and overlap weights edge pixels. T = 0.44 mag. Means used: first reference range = 14.9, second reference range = 27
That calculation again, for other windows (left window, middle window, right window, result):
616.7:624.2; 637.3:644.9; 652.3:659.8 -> 0.396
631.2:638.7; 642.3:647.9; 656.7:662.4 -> 0.177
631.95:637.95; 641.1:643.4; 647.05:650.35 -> 0.032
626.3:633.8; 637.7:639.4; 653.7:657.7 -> 0.325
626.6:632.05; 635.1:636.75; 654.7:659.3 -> 0.249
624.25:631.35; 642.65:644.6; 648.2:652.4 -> 0.035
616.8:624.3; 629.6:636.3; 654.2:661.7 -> 0.198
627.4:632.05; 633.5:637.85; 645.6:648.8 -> 0.012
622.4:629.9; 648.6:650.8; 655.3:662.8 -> 0.377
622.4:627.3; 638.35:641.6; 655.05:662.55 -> 0.281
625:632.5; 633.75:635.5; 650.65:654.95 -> 0.050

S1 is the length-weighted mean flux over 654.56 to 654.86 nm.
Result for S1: 25.9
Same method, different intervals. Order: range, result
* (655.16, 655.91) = 27.4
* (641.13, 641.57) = 15.7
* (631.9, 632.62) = 15.2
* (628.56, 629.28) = 14.9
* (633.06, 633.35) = 15.4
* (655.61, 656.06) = 31.4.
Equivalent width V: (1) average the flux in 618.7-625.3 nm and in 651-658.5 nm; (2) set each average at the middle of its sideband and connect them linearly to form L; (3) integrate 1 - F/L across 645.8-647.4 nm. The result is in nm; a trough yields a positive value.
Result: 0.514 nm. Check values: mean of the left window 14.8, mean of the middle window 15.8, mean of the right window 26.1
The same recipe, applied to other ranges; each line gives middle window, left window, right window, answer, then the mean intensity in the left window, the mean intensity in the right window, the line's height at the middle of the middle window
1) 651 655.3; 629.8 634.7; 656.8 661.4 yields 0.45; 15.8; 23.4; 21.7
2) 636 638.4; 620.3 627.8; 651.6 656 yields 0.28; 14.9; 21.3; 17.8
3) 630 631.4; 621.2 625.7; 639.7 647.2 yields -0.13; 14.8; 15.5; 15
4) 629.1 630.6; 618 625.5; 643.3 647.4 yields -0.14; 14.9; 15.7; 15.2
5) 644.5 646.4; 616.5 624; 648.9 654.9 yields 0.16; 14.9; 17.7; 17.1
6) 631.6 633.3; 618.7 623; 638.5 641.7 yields -0.02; 14.8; 15.4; 15.2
